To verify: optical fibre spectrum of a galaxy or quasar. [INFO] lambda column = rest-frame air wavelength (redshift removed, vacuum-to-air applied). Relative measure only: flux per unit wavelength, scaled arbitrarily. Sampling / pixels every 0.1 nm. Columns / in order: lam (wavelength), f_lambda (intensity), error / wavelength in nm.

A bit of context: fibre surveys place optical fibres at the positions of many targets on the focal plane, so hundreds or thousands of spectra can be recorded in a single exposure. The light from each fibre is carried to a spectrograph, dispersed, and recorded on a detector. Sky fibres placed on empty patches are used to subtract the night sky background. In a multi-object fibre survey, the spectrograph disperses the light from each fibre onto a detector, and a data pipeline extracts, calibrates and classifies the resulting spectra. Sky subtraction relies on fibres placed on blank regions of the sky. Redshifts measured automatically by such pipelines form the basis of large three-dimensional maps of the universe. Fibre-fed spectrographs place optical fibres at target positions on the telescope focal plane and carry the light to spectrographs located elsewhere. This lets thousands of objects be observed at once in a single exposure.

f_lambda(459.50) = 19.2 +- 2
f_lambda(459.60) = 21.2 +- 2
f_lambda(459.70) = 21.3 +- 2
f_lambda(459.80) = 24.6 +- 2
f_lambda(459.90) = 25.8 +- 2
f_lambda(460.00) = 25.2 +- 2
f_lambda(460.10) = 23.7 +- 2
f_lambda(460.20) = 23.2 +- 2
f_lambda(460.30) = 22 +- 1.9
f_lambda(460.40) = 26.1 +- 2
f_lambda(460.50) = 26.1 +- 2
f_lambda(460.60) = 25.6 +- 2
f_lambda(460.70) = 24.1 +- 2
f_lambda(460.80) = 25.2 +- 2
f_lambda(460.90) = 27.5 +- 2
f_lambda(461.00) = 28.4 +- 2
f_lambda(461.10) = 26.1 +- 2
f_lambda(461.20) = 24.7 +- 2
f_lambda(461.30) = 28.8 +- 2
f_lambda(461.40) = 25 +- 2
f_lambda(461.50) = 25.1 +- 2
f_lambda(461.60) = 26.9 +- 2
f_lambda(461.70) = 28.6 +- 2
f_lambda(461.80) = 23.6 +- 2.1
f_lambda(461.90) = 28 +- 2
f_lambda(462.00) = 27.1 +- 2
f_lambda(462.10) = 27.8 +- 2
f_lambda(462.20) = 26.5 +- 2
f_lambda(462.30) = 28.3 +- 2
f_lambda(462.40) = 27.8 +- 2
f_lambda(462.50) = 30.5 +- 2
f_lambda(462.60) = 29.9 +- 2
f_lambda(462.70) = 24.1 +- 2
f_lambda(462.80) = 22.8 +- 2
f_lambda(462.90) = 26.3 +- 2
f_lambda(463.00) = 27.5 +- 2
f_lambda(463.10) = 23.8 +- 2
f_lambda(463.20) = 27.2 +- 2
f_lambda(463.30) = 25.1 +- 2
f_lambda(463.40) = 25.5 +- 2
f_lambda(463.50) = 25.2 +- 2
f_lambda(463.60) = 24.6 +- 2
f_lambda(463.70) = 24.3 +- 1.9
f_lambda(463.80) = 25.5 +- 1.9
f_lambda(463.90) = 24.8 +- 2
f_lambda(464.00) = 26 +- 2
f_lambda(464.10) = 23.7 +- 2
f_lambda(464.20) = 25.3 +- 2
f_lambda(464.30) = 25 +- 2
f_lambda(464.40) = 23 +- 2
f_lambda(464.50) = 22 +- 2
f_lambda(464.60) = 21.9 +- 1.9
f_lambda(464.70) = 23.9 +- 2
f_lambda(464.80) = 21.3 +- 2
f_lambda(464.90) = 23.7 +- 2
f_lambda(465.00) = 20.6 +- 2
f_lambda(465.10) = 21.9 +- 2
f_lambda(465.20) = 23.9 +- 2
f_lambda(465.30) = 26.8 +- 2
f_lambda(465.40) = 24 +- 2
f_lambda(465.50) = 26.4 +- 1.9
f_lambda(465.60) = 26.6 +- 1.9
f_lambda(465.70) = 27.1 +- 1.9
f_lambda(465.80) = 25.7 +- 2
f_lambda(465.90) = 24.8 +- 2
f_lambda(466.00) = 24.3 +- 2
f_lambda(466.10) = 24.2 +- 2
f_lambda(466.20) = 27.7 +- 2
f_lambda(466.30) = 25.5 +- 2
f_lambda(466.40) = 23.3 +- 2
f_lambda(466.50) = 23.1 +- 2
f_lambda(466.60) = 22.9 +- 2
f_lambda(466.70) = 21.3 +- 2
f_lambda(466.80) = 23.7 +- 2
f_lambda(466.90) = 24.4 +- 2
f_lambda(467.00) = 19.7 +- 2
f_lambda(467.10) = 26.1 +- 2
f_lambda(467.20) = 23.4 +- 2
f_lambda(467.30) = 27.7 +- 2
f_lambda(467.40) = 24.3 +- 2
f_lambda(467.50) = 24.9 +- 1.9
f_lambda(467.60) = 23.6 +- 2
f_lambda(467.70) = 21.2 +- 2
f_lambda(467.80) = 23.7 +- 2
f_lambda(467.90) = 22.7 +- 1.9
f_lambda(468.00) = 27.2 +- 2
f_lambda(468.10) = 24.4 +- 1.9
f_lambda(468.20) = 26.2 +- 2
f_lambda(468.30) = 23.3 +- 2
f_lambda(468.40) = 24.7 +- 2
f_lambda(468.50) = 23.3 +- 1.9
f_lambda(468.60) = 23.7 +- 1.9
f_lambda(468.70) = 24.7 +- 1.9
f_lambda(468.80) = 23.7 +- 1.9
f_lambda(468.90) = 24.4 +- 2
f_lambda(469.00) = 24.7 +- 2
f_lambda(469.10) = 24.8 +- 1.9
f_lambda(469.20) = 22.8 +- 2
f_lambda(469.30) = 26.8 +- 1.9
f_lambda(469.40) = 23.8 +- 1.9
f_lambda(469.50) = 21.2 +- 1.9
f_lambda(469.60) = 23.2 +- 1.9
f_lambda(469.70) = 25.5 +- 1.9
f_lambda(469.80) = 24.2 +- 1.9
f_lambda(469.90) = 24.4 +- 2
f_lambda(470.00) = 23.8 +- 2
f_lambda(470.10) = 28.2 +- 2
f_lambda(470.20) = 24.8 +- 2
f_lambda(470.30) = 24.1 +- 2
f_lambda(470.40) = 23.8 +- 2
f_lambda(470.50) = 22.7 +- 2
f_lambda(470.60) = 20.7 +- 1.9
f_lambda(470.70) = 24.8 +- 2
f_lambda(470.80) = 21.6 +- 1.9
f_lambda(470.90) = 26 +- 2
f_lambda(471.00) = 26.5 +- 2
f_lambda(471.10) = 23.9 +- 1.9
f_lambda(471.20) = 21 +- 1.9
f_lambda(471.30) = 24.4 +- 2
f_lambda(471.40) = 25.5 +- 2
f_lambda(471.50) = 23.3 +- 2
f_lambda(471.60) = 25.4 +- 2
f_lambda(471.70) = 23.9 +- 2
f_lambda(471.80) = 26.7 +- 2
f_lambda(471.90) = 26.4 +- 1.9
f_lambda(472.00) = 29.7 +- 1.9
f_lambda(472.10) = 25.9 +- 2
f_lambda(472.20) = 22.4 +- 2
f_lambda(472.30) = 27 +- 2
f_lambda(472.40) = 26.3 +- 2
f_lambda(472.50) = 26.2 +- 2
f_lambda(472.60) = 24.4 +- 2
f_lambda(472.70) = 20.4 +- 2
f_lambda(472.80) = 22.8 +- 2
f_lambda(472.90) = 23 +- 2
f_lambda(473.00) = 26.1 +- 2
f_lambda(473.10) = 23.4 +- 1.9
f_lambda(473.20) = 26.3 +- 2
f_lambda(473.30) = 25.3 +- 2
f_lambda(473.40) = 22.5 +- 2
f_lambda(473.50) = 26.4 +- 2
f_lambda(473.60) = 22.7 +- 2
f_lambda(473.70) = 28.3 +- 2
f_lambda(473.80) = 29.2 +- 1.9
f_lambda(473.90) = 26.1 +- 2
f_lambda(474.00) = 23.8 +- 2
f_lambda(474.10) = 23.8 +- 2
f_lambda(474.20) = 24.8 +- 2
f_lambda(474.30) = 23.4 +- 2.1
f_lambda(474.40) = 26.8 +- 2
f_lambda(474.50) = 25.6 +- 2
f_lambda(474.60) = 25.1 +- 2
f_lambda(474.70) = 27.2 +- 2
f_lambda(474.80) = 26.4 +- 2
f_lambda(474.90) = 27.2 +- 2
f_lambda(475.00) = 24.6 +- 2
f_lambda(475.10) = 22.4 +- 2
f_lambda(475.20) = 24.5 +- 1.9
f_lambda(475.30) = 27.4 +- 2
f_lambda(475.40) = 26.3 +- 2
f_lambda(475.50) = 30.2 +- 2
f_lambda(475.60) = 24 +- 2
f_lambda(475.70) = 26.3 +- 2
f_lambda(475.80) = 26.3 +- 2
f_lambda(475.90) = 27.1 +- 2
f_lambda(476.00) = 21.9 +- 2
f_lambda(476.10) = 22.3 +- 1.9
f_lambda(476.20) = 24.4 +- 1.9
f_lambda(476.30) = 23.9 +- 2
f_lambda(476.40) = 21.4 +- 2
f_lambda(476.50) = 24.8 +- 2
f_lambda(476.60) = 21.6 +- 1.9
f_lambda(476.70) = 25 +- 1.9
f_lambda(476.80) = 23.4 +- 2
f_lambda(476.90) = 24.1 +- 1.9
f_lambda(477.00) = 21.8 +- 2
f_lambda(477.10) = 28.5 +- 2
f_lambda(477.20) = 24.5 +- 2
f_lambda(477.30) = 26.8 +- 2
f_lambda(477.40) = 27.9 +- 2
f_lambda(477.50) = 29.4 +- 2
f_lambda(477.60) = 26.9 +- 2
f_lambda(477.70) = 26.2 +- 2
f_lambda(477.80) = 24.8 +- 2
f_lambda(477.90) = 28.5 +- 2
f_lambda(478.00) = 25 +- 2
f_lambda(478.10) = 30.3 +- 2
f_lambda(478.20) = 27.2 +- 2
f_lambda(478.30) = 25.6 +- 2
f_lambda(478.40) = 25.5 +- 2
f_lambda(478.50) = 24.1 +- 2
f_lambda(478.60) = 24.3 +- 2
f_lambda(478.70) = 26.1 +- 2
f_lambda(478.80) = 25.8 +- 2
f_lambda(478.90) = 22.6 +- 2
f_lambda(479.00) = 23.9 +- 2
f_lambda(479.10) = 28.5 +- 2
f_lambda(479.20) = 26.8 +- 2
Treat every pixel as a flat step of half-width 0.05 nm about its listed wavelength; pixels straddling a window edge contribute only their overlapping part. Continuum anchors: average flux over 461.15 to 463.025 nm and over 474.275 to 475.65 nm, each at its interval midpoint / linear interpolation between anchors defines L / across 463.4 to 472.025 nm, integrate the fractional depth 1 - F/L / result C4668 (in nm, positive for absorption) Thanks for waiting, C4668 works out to 0.68 nm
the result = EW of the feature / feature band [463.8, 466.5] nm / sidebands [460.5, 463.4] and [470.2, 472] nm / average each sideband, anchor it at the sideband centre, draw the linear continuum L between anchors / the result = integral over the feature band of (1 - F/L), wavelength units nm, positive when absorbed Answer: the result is 0.14 nm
